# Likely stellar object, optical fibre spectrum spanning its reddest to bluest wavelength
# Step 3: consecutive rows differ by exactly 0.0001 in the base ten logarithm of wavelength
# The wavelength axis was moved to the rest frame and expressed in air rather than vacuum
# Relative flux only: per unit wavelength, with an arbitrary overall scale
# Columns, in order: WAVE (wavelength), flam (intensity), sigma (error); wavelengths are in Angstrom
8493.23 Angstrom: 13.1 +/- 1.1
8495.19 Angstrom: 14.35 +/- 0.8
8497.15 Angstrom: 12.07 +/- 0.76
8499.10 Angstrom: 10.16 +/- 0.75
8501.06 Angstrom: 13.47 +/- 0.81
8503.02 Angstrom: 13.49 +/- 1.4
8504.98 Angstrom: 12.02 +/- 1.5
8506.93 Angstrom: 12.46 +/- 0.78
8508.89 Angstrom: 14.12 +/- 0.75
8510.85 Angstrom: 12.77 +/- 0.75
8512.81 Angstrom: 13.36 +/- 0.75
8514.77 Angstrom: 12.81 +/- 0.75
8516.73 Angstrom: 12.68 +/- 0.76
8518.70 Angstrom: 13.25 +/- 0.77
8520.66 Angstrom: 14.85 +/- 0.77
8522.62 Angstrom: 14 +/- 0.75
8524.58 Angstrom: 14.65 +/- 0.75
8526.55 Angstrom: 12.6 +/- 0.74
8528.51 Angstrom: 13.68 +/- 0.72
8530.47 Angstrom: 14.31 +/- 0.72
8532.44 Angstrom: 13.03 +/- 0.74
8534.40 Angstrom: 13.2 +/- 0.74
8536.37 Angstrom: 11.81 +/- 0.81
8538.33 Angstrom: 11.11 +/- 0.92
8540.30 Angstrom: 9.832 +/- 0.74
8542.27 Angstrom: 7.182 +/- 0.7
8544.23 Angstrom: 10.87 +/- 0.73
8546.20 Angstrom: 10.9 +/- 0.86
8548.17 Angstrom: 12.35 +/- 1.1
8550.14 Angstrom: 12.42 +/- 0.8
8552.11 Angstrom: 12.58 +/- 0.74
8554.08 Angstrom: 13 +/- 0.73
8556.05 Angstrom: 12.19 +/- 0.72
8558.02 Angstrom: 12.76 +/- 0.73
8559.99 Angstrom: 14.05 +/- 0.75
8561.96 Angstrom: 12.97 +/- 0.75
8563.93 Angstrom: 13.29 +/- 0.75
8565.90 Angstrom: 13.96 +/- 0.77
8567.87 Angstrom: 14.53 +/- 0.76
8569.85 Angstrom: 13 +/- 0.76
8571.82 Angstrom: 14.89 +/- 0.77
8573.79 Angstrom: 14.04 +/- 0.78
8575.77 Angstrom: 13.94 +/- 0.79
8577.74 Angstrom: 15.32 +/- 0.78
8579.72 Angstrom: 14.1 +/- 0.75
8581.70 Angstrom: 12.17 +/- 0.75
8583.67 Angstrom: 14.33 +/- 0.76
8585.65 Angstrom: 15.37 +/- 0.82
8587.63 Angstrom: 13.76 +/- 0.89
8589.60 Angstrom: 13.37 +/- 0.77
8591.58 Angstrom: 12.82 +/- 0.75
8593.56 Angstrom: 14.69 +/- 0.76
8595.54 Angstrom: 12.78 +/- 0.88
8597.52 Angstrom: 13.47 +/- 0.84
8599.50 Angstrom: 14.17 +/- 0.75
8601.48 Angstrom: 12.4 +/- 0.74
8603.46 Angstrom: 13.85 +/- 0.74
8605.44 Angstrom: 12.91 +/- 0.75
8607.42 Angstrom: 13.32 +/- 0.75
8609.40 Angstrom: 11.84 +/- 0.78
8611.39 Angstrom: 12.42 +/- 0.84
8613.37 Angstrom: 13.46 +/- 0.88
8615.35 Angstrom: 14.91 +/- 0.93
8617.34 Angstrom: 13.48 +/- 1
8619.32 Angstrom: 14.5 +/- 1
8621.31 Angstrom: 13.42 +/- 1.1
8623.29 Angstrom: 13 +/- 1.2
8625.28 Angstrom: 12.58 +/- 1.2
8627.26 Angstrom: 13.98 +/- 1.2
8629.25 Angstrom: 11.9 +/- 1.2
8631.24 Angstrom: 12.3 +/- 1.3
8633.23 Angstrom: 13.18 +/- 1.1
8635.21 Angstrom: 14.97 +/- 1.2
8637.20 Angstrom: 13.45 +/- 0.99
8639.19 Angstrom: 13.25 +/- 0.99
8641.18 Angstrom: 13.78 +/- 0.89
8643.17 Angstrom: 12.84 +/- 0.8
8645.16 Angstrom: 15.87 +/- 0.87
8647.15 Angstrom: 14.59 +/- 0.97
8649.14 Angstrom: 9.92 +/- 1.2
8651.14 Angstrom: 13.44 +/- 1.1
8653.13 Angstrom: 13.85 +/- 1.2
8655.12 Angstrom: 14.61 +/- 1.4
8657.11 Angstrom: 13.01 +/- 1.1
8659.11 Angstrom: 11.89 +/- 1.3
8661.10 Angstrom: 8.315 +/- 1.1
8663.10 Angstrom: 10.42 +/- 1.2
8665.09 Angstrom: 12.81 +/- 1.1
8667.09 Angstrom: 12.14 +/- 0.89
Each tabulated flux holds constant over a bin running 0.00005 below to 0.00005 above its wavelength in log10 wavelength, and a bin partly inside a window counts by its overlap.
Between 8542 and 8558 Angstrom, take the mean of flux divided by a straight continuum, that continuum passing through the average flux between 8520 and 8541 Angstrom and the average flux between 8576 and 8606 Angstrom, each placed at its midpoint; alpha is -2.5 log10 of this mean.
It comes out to 0.13 mag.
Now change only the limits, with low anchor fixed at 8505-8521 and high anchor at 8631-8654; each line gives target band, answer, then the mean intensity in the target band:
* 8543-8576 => 0.02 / 13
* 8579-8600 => -0.03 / 13.7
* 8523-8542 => 0.06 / 12.5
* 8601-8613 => 0.05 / 12.8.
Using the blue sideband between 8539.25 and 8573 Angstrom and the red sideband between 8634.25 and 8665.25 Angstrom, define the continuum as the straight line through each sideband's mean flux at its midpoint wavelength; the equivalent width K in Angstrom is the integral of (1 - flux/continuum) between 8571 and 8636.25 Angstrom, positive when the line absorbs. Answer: -4.6 Angstrom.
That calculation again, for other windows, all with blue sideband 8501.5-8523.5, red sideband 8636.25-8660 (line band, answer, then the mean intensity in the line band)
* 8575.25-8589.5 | -0.84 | 14.1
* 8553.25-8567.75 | 0.05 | 13.3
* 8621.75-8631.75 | 0.41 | 12.8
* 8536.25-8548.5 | 2.66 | 10.4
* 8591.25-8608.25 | -0.08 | 13.4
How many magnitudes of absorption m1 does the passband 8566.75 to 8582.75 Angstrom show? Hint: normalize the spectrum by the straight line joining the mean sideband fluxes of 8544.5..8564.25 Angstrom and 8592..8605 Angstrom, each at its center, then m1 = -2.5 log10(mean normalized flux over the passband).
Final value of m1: -0.081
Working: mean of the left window 12.6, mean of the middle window 14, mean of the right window 13.5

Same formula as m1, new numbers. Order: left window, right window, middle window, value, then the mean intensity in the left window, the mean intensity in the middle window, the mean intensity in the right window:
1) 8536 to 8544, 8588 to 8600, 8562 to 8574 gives -0.18 mag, 9.93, 13.9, 13.5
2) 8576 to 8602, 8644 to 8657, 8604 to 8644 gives 0.03 mag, 13.8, 13.3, 13.7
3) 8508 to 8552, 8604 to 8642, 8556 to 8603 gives -0.06 mag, 12.5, 13.7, 13.3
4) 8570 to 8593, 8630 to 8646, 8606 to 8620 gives 0.03 mag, 14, 13.4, 13.7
